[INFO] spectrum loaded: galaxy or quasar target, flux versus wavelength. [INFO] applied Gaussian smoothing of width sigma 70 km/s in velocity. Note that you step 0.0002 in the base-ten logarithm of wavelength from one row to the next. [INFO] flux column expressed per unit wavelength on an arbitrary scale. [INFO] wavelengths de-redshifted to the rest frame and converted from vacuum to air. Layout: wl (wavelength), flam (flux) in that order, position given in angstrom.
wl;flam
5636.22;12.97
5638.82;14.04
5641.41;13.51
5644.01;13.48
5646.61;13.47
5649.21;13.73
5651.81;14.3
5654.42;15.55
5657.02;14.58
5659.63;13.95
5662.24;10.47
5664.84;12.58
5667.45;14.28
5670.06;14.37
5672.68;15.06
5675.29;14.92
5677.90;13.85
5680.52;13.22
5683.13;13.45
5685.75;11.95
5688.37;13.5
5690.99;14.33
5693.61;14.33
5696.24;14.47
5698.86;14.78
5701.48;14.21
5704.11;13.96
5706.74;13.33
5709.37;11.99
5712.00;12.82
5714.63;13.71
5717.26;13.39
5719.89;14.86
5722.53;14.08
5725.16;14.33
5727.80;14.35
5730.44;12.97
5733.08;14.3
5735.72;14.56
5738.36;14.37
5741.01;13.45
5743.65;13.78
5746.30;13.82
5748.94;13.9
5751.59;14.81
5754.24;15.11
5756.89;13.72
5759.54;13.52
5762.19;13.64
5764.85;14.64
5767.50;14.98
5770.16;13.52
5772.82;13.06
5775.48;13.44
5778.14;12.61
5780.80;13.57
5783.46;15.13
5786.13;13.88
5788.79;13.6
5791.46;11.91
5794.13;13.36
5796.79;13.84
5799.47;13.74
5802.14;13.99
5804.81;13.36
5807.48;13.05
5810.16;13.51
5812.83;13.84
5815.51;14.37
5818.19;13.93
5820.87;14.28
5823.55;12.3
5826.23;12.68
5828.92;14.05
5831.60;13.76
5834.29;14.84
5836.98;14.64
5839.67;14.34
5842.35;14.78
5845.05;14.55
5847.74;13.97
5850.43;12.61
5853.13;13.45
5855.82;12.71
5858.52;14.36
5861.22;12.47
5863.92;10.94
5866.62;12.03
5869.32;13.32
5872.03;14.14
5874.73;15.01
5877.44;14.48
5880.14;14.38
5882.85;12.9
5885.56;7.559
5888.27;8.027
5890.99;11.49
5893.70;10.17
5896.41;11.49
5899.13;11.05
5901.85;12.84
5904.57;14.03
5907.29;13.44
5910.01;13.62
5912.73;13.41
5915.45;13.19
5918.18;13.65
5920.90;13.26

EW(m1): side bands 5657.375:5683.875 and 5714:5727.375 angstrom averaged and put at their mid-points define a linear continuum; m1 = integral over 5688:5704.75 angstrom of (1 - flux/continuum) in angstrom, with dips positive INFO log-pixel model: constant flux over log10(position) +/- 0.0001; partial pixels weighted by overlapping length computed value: -0.5 angstrom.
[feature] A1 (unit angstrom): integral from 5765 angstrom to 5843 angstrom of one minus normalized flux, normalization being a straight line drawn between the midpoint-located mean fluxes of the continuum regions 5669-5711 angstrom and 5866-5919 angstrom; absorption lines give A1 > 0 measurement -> -3.9 angstrom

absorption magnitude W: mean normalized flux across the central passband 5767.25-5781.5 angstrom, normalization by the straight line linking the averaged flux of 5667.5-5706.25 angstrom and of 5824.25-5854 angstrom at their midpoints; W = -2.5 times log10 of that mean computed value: 0.044 mag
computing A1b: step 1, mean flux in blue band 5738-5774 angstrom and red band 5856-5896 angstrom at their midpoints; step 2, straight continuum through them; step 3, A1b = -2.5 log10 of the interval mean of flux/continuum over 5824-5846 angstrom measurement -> -0.10 mag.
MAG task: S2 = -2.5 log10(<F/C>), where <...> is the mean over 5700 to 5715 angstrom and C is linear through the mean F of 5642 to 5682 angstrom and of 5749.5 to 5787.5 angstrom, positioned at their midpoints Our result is 0.05 mag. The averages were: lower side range 13.8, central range 13.3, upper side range 14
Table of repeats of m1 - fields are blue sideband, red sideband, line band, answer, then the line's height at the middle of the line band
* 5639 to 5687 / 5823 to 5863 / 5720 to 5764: -1.2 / 13.7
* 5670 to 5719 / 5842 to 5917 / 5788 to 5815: -0.6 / 13.1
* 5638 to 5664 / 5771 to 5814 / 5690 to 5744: -1.3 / 13.6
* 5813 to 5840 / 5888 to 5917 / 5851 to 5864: 0.3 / 13.2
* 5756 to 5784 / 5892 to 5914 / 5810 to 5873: -2.4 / 13.1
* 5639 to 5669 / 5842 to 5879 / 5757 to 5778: -0.3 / 13.5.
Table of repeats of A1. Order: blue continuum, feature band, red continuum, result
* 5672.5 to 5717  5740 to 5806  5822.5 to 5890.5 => -1.7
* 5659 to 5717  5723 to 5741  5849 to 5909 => -1.0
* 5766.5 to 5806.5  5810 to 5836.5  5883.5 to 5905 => -2.5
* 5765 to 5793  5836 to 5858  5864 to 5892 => -2.1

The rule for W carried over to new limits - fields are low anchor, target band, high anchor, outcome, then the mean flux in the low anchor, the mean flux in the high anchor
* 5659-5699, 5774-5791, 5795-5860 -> 0.01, 13.7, 13.8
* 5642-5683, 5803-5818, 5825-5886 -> -0.01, 13.8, 13.5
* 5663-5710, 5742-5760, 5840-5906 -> -0.06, 13.8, 12.6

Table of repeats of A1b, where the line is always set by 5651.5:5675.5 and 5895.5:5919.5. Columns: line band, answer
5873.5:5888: 0.05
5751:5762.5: -0.05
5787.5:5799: 0.02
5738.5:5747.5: -0.01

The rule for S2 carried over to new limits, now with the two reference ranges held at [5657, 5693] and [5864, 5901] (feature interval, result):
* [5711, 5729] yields -0.06 mag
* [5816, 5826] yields -0.09 mag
